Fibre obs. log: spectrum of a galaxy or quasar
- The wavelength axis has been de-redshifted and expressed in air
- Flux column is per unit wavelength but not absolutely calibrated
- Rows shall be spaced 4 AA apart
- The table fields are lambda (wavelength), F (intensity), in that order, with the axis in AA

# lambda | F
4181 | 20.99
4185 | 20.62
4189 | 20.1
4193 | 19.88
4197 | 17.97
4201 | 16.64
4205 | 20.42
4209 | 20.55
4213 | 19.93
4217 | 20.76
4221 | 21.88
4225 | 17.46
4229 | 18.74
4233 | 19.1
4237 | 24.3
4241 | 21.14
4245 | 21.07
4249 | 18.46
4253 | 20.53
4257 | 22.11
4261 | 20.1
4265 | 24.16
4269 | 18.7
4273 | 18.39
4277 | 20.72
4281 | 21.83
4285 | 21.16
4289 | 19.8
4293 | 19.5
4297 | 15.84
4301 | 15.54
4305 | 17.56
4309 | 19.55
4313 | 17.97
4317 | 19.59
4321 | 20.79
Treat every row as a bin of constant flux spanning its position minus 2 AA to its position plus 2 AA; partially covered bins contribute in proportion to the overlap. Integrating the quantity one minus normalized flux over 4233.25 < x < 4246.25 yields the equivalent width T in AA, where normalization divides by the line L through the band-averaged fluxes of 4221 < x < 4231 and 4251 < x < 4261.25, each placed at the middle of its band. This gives -1.29 AA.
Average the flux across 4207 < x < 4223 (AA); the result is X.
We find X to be 20.8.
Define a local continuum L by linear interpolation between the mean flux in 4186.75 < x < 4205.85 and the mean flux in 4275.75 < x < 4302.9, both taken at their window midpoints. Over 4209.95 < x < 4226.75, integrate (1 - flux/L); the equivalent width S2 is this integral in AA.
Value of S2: -1.0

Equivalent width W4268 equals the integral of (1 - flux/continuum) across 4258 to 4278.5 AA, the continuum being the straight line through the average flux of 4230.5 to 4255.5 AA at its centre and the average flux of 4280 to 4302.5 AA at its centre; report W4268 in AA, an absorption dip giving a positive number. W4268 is -0.7 AA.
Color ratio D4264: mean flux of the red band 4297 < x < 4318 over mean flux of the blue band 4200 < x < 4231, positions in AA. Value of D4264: 0.90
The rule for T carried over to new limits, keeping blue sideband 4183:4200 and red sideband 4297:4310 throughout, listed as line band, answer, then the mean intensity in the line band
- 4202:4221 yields -1.3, 20.4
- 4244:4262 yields -2.2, 20.4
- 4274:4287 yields -2.5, 21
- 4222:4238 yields -0.9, 19.7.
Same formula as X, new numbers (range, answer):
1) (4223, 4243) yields 20.1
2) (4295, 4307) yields 16.3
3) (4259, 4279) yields 20.4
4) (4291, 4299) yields 17.7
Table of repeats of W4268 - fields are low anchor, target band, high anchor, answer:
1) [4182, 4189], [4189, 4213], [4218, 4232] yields 1.0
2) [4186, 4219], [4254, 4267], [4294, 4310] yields -2.8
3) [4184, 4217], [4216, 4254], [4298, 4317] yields -2.7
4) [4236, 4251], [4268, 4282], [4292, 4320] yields -0.3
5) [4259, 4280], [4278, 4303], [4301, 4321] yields 0.7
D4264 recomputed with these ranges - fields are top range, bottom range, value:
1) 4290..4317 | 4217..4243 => 0.87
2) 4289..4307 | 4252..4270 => 0.82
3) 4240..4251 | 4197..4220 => 1.03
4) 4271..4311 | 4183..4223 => 0.96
